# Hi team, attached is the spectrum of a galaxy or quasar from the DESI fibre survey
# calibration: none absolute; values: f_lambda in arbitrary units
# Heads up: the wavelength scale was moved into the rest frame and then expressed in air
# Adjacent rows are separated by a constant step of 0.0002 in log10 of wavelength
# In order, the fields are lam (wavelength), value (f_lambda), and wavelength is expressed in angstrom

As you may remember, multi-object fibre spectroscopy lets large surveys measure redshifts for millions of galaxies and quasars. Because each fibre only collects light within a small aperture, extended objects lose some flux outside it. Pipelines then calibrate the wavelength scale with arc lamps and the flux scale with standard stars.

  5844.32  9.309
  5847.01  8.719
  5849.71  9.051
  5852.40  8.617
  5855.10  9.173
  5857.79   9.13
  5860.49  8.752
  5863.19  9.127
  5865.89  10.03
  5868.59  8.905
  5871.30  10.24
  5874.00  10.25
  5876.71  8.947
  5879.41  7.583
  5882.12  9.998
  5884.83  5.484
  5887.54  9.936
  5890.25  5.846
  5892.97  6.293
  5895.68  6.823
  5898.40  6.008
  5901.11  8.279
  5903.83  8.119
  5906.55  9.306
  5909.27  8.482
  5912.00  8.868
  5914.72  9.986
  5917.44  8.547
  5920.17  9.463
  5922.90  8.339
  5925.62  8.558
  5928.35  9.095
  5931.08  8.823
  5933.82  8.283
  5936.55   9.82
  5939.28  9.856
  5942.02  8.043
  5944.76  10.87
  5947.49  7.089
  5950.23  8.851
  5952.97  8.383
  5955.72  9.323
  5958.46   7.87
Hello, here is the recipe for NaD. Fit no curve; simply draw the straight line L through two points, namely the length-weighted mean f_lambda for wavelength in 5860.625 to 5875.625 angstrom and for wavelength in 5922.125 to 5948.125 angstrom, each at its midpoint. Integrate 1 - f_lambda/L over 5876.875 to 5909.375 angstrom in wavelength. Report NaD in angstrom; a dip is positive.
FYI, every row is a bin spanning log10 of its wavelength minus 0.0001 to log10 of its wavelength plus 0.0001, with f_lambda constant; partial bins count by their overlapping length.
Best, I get 5.8 angstrom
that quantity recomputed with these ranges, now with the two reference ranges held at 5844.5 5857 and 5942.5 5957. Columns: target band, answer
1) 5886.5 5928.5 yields 3.2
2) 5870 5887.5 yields 0.2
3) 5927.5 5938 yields -0.2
